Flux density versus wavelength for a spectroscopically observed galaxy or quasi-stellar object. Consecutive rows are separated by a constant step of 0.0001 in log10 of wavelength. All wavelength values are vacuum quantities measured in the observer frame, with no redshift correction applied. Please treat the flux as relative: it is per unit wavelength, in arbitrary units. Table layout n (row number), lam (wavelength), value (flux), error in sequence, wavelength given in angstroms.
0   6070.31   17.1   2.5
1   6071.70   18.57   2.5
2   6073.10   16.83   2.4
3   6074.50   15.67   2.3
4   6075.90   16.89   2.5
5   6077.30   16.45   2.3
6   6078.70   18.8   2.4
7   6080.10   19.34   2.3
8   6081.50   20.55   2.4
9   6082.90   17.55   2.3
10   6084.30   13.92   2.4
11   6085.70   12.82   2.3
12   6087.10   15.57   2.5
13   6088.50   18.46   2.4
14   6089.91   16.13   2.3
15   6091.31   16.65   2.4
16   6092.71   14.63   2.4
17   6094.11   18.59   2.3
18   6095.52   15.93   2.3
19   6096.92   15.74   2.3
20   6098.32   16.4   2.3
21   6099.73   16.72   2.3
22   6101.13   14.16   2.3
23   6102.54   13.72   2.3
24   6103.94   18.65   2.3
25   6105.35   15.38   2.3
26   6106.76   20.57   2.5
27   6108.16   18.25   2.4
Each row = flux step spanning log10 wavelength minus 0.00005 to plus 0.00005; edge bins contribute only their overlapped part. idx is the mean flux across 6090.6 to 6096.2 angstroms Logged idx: 16.5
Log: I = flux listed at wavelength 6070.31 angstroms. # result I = 17.1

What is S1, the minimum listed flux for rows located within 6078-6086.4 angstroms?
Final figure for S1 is 12.82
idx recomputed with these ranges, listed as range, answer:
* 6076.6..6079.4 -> 17.6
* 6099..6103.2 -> 14.9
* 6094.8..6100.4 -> 16.2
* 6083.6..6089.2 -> 15.2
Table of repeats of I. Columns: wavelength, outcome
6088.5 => 18.46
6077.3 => 16.45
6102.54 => 13.72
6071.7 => 18.57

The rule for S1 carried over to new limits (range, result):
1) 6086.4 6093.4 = 14.63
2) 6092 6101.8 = 14.16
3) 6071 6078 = 15.67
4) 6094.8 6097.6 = 15.74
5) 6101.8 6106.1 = 13.72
